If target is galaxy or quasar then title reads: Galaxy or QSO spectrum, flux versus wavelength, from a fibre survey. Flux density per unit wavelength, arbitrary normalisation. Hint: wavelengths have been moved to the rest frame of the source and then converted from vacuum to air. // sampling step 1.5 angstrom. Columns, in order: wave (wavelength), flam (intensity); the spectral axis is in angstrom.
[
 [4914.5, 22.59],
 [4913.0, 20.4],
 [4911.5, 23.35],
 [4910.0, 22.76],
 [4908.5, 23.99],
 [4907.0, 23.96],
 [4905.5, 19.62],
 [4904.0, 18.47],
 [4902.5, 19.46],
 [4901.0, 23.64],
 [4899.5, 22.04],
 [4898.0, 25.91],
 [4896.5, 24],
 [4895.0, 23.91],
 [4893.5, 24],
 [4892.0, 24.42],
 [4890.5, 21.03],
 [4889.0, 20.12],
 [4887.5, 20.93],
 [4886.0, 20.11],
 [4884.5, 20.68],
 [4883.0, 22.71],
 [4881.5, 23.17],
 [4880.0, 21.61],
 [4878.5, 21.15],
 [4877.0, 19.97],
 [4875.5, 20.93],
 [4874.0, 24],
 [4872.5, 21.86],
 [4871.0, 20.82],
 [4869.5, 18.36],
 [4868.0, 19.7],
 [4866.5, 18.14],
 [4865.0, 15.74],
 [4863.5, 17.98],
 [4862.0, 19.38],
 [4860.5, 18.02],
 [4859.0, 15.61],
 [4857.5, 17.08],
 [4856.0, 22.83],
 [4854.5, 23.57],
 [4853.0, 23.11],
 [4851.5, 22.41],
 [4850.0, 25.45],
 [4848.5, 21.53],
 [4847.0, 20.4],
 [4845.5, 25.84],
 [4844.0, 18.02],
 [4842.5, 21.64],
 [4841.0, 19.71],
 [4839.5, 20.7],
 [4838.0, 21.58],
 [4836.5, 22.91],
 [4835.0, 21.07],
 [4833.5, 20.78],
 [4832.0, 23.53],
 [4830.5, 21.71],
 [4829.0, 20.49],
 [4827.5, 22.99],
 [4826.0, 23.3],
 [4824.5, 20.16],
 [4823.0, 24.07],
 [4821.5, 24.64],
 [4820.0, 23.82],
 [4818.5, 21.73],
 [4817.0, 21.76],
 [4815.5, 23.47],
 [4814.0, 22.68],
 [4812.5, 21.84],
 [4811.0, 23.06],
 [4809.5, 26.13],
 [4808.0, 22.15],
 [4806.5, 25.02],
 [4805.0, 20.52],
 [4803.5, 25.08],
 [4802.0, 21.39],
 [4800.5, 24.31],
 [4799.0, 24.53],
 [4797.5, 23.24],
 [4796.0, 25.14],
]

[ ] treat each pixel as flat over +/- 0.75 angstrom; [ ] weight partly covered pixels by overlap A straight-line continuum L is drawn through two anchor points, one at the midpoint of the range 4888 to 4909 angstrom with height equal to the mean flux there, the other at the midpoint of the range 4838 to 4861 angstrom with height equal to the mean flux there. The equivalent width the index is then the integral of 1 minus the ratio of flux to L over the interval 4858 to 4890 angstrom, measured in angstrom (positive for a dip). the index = 2.6 angstrom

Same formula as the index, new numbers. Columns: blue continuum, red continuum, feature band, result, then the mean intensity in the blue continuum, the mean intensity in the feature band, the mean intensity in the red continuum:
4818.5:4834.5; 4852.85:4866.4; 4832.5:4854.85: -1.35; 22.5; 21.9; 19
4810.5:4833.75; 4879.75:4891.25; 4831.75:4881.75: 2.43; 22.5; 20.8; 21.3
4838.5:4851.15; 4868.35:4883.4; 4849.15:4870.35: 1.69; 21.7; 19.8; 21.4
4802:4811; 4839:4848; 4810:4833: -0.11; 23.5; 22.6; 21.1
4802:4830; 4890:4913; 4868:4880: 0.93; 22.9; 21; 22.6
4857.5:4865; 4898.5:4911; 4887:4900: -1.41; 17.5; 23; 21.9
